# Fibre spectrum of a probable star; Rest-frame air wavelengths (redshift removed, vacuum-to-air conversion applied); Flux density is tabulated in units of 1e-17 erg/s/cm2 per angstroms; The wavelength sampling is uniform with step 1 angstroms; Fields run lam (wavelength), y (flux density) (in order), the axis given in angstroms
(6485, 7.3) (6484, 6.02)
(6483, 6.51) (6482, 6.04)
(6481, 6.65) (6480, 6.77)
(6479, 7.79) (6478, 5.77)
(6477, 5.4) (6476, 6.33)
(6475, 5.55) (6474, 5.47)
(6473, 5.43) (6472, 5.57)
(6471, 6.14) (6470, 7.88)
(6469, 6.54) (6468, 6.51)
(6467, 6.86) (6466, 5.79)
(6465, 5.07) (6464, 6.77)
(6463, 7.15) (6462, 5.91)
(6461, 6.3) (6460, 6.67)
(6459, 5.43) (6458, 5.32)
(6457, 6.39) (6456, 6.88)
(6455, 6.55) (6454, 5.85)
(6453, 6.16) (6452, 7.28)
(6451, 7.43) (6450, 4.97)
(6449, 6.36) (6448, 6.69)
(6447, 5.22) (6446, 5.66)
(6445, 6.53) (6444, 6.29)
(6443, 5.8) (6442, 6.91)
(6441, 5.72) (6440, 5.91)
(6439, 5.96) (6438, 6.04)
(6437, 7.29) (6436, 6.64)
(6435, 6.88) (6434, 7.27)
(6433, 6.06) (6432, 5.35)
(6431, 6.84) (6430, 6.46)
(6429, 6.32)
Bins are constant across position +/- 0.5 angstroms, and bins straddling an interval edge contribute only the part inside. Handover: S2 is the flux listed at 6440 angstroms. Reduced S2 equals 5.91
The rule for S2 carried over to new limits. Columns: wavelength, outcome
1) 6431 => 6.84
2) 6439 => 5.96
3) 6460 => 6.67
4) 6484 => 6.02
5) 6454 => 5.85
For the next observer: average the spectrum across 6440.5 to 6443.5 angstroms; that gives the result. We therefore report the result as 6.14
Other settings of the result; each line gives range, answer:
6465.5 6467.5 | 6.33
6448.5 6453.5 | 6.44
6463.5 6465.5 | 5.92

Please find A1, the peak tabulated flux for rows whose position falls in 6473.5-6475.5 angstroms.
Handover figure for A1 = 5.55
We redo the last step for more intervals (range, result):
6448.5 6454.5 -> 7.43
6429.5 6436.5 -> 7.27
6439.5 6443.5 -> 6.91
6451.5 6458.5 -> 7.28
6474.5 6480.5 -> 7.79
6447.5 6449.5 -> 6.69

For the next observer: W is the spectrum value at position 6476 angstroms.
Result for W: 6.33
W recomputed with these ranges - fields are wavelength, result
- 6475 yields 5.55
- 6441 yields 5.72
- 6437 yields 7.29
